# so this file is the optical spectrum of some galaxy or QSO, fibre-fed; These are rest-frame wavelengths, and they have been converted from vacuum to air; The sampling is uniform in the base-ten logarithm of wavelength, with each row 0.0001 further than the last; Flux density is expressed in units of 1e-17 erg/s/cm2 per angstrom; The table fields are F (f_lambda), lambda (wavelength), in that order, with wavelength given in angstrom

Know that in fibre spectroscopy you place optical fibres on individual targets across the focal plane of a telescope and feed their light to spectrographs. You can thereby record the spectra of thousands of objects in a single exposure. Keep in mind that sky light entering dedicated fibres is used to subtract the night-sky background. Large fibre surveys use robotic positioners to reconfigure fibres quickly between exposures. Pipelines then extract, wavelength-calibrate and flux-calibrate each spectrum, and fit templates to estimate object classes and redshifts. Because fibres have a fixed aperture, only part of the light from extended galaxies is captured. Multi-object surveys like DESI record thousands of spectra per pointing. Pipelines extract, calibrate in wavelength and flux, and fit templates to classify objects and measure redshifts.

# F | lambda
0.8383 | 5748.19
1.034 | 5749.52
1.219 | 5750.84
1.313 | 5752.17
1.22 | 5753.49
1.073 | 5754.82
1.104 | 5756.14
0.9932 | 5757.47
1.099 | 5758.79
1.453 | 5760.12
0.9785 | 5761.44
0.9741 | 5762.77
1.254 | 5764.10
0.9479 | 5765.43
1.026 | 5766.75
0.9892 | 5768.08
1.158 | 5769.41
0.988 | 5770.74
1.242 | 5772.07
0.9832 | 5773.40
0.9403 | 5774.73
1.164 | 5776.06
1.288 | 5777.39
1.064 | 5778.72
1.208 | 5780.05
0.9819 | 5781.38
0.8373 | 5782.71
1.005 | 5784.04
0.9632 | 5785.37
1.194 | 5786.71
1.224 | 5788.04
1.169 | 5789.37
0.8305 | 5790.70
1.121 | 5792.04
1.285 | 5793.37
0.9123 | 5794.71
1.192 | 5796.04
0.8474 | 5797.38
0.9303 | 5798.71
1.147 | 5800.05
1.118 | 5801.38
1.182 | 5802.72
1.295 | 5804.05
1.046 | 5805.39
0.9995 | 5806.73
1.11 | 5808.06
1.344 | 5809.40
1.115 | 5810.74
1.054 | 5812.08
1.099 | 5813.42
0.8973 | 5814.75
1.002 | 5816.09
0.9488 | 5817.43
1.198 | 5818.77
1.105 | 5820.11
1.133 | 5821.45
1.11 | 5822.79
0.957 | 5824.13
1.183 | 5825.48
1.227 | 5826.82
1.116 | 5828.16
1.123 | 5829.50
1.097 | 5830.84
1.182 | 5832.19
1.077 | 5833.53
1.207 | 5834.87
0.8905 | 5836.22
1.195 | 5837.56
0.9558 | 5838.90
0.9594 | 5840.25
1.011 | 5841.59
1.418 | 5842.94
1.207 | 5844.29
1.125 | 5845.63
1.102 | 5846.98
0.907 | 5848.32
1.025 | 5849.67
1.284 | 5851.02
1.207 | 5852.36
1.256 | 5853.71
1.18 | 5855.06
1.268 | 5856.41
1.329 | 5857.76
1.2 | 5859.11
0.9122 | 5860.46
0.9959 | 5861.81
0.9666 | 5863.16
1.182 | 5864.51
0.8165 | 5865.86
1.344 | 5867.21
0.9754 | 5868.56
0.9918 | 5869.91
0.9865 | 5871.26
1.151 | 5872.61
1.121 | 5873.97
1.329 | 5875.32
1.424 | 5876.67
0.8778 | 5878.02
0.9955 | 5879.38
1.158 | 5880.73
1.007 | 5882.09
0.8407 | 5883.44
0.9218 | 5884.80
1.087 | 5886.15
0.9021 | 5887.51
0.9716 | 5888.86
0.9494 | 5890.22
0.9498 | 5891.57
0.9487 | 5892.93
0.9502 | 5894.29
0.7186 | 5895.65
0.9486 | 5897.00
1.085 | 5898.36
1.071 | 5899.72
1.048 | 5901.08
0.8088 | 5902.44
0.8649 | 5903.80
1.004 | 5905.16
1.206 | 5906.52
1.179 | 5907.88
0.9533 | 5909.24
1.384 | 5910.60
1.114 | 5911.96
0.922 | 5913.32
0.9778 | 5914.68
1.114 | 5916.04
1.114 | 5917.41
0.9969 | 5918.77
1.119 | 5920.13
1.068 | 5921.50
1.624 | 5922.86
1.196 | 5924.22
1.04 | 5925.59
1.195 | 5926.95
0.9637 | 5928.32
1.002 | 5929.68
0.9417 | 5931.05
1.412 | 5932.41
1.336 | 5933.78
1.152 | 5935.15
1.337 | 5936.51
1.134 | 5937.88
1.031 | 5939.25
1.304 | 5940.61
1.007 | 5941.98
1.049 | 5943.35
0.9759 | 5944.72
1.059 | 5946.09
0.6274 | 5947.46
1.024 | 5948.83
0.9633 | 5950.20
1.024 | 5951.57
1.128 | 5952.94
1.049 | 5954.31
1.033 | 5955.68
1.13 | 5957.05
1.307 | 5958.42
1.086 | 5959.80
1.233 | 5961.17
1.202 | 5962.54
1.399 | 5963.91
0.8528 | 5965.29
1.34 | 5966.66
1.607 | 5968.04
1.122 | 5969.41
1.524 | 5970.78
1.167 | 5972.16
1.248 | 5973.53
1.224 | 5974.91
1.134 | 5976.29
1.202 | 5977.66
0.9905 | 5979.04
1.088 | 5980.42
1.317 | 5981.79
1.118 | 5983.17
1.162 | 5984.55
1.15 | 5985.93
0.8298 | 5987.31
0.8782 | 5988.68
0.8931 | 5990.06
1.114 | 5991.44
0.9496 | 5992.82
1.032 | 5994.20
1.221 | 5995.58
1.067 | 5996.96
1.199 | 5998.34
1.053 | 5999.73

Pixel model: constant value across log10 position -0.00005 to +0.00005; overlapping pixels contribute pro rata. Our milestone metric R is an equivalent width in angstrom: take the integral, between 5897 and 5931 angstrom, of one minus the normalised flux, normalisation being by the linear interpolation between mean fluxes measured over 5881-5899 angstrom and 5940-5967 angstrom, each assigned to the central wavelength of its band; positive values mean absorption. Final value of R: -2.7 angstrom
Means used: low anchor 0.949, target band 1.08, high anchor 1.09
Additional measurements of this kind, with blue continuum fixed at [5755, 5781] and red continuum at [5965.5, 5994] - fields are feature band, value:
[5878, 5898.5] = 3.1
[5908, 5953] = 1.3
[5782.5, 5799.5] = 0.9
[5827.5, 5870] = 0.1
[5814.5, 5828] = 0.3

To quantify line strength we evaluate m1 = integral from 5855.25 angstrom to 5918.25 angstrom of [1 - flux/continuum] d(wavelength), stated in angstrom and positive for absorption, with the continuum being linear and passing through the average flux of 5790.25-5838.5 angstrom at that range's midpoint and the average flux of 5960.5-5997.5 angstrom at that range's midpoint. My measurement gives 4.04 angstrom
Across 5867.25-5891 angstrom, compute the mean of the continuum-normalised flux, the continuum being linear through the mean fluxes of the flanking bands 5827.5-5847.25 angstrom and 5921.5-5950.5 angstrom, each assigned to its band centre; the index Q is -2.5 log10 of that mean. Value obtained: 0.06 mag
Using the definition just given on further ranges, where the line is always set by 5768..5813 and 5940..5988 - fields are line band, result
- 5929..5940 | -0.042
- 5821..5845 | -0.015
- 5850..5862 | -0.075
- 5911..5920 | 0.065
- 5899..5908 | 0.103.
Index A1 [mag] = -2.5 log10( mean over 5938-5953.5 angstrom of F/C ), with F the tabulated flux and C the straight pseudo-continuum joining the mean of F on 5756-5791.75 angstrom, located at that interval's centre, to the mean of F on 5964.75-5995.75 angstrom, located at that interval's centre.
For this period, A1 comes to 0.11 mag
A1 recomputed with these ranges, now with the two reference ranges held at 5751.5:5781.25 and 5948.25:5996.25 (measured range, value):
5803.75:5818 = 0.037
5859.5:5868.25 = 0.083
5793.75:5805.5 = 0.032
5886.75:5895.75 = 0.211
